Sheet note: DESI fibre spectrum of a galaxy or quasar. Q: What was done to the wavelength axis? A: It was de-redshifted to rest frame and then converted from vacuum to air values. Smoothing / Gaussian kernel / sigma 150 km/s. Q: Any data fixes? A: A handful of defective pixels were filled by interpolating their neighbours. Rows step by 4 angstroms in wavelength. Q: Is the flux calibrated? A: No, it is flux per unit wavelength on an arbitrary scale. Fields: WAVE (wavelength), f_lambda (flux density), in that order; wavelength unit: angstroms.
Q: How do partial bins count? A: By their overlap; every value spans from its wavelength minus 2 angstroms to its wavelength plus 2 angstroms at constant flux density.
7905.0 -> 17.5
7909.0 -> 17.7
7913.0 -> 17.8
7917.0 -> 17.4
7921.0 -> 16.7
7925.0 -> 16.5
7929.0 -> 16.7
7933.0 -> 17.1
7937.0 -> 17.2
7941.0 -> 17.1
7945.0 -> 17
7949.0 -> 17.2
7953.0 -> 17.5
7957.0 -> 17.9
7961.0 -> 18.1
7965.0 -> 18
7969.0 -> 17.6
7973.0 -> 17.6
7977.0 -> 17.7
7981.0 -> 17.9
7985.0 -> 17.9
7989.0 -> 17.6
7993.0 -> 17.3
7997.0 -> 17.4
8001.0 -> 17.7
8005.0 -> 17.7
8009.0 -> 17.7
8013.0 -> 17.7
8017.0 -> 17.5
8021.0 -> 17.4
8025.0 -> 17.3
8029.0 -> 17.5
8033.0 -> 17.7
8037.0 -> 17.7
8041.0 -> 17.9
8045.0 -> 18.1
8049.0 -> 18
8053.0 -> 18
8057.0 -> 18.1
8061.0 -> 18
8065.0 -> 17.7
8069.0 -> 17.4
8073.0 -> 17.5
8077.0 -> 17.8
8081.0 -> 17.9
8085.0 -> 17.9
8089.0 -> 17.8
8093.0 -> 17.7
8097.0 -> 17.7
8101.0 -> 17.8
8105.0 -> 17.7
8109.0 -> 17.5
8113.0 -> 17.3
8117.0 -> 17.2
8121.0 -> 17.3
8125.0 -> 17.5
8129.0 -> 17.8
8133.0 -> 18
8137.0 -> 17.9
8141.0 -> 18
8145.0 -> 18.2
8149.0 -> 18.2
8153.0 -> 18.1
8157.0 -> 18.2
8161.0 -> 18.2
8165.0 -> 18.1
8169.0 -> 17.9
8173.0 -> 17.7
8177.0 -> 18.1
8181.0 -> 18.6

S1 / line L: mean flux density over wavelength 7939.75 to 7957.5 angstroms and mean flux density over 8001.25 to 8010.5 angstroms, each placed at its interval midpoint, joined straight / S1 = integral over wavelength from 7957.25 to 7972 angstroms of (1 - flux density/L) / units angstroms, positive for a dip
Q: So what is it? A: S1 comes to -0.4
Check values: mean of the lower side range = 17.3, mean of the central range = 17.9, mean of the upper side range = 17.7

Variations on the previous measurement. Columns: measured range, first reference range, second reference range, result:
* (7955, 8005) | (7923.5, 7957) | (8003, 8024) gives -1.04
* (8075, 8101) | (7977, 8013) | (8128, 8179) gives 0.11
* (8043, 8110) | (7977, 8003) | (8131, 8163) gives 0.33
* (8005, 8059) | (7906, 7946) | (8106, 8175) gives -0.81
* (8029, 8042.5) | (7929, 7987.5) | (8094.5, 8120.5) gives -0.15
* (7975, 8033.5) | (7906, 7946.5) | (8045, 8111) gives -0.43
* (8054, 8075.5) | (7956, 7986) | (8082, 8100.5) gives 0.05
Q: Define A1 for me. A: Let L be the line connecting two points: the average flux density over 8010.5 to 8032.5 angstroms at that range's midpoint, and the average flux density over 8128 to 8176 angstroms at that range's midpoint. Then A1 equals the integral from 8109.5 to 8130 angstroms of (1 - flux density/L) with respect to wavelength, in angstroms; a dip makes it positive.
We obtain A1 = 0.56 angstroms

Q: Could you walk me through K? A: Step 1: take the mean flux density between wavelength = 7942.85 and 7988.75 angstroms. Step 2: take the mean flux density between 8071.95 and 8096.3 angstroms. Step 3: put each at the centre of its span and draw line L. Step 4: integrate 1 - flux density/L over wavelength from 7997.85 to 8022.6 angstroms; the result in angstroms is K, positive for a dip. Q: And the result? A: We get 0.1 angstroms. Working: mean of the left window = 17.7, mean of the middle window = 17.6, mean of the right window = 17.8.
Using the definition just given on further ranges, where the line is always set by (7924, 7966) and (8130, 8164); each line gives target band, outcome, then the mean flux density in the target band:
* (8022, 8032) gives 0.1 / 17.4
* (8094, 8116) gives 0.4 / 17.6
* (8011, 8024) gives 0.1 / 17.5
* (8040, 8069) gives -0.3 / 17.9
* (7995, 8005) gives 0.0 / 17.6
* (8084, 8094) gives 0.0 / 17.8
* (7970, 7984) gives -0.2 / 17.7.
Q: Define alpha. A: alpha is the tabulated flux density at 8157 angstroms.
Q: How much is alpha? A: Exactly 18.2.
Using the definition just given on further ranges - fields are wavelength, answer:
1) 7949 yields 17.2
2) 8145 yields 18.2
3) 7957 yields 17.9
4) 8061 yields 18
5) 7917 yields 17.4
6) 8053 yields 18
